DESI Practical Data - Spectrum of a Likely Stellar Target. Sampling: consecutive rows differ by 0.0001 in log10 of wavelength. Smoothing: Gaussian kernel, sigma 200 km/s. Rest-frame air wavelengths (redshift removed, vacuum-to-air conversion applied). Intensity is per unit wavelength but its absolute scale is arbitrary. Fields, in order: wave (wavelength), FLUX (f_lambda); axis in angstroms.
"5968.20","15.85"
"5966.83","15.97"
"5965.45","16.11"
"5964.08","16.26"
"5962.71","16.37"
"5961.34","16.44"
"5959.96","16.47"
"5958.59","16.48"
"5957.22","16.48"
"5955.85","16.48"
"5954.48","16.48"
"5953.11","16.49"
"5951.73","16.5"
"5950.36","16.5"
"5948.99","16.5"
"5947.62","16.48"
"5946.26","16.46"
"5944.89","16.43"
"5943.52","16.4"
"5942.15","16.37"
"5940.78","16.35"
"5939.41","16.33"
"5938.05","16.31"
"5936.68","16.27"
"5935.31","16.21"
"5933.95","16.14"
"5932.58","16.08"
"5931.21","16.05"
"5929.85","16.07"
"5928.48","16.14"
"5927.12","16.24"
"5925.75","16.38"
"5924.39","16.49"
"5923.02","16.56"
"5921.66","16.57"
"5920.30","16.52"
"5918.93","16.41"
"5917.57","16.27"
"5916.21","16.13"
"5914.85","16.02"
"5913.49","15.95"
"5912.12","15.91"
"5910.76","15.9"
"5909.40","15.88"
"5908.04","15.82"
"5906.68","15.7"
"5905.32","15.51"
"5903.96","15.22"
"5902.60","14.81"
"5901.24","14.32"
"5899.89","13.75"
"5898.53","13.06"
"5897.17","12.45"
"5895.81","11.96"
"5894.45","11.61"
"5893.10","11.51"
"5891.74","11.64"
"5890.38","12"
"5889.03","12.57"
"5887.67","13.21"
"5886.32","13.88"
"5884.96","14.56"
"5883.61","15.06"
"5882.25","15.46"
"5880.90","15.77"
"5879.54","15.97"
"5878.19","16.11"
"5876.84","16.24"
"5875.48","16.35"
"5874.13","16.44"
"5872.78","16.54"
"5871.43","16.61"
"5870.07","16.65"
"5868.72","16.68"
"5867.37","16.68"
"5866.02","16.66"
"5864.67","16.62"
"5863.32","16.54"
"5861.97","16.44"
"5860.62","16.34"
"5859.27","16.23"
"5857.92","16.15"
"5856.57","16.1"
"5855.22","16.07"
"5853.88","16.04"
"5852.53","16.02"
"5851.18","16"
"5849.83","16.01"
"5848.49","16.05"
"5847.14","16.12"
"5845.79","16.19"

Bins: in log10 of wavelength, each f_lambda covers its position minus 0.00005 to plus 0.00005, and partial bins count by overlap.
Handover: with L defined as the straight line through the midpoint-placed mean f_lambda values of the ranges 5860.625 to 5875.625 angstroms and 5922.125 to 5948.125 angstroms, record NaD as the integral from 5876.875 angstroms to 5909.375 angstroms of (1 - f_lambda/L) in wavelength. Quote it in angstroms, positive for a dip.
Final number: 4.7 angstroms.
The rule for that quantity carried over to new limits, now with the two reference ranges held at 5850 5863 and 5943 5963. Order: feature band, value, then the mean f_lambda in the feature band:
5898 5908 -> 1.0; 14.7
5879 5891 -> 1.5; 14.3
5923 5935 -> 0.1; 16.2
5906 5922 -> 0.3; 16.1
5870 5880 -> -0.1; 16.4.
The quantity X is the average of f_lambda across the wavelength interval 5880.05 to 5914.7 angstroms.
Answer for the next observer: 14.2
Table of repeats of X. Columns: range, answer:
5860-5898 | 14.9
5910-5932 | 16.2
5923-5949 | 16.3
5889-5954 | 15.4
